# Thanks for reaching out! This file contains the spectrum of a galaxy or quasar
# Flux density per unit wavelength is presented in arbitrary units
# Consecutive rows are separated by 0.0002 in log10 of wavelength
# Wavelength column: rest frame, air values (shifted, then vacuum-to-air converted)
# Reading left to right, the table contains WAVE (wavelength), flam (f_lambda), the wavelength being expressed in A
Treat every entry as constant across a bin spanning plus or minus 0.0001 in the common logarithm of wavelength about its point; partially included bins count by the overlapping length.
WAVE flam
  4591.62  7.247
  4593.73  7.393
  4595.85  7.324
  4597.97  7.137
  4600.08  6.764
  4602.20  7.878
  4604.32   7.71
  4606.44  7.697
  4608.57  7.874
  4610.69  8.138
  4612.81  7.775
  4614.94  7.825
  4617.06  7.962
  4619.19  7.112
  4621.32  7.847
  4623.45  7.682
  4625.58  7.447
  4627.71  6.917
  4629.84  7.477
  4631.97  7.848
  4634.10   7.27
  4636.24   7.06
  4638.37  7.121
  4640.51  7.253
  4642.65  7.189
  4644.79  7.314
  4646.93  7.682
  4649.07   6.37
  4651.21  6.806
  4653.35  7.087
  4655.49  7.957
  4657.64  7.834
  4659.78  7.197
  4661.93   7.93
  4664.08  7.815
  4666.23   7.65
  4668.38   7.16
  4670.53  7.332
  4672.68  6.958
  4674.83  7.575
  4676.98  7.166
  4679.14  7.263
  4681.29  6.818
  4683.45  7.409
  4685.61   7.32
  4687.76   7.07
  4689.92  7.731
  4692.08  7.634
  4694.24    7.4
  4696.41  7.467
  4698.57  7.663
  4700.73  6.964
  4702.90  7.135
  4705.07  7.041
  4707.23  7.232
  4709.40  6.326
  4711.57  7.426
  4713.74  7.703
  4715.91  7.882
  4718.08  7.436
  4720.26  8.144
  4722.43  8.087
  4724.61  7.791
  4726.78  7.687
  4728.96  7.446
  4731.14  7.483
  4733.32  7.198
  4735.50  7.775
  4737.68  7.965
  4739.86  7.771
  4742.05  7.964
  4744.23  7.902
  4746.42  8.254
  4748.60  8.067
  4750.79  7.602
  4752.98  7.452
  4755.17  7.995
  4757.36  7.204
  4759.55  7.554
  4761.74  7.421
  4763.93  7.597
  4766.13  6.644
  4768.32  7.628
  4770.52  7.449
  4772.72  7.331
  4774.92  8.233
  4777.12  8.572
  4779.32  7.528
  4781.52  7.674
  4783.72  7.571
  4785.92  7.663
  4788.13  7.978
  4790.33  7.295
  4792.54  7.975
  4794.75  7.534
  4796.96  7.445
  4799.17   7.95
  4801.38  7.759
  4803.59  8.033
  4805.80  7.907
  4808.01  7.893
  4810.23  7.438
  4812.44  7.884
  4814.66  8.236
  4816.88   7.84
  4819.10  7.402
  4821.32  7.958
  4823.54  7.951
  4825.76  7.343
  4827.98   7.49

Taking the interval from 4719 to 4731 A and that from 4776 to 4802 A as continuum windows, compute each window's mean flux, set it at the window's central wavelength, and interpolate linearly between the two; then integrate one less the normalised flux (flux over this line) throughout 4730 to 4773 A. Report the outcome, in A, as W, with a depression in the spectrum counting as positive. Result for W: 0.9 A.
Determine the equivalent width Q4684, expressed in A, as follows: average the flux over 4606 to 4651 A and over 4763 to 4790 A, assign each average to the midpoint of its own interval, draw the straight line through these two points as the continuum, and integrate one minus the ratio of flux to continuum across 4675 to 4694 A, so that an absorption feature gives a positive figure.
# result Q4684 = 0.5 A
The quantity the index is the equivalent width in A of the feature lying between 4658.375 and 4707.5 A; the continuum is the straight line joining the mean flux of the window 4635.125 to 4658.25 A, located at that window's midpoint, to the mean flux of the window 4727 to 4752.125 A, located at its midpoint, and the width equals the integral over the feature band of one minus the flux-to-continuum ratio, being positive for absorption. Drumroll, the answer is 0.56 A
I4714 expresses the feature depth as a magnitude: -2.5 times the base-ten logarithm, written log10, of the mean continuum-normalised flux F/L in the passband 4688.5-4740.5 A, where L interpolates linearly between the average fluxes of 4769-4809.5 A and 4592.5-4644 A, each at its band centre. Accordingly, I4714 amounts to 0.02 mag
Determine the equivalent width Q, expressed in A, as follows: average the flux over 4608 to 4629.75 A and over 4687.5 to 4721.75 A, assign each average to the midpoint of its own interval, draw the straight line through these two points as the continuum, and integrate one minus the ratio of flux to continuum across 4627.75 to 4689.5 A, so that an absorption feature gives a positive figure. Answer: 1.8 A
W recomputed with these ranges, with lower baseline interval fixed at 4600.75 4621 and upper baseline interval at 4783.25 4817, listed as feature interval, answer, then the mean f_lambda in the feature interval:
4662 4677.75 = 0.7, 7.42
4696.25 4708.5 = 0.9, 7.22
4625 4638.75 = 0.8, 7.31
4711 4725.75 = 0.0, 7.79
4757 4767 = 0.6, 7.31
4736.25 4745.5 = -0.2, 7.9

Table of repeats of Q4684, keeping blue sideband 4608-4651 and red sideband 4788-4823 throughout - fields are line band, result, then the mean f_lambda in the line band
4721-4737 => -0.05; 7.66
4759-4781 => 0.32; 7.6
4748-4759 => 0.06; 7.64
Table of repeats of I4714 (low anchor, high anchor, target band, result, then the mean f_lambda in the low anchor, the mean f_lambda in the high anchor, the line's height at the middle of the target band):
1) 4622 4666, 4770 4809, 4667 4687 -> 0.03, 7.37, 7.77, 7.46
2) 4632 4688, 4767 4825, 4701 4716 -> 0.04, 7.31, 7.77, 7.47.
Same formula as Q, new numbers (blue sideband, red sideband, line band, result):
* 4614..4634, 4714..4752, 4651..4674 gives 0.5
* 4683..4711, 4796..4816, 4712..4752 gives -1.8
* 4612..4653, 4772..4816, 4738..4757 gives -0.4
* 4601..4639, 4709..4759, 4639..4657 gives 0.9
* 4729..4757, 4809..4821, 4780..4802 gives 0.2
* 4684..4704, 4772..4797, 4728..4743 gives -0.2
